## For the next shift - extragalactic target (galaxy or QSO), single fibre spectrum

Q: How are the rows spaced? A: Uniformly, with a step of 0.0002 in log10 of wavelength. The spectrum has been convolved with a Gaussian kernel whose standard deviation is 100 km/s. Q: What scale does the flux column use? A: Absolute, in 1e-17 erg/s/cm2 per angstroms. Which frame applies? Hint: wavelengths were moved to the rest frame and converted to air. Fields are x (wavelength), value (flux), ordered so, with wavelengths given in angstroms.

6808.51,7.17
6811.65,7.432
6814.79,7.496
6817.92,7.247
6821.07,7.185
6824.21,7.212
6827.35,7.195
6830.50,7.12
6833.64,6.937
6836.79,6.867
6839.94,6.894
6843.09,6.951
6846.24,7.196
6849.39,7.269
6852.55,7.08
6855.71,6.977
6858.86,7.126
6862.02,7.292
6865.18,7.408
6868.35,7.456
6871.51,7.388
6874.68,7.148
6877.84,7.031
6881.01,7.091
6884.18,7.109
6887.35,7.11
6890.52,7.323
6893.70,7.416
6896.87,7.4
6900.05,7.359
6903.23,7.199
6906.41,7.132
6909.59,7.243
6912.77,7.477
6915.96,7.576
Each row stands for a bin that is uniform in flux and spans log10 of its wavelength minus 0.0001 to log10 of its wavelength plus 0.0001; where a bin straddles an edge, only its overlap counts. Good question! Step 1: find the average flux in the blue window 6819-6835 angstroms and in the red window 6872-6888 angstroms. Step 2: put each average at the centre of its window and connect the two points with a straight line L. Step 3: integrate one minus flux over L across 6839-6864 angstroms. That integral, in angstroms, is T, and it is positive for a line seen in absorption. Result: 0.06 angstroms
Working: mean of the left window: 7.13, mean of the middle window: 7.11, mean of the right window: 7.12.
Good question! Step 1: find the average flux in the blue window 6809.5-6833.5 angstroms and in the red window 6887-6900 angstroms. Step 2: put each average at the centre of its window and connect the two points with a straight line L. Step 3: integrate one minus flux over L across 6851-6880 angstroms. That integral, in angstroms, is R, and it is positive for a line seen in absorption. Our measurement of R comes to 0.4 angstroms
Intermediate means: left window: 7.25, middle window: 7.21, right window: 7.34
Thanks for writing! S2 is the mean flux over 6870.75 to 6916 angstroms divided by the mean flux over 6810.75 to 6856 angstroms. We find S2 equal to 1.0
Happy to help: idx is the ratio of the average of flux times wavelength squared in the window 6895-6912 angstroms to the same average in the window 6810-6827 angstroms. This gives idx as 1.0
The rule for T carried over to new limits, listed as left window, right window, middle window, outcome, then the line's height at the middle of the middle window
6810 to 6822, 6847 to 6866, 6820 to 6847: 0.8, 7.27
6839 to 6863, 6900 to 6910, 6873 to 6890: 0.1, 7.16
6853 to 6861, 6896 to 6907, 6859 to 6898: -0.5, 7.17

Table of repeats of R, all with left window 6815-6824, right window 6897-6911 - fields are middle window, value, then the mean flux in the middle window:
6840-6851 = 0.2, 7.11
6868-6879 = 0.0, 7.25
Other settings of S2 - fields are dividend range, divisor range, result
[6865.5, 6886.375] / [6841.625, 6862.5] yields 1.01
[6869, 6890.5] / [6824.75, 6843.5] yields 1.02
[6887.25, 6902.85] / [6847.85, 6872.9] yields 1.01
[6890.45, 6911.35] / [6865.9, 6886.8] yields 1.01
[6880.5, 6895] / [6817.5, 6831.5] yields 1.00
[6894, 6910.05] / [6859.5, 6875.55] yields 0.99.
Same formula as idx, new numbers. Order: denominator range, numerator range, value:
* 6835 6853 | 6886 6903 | 1.05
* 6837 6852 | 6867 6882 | 1.03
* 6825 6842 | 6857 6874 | 1.05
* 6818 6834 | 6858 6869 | 1.03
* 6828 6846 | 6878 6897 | 1.05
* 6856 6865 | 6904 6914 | 1.02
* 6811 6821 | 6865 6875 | 1.02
